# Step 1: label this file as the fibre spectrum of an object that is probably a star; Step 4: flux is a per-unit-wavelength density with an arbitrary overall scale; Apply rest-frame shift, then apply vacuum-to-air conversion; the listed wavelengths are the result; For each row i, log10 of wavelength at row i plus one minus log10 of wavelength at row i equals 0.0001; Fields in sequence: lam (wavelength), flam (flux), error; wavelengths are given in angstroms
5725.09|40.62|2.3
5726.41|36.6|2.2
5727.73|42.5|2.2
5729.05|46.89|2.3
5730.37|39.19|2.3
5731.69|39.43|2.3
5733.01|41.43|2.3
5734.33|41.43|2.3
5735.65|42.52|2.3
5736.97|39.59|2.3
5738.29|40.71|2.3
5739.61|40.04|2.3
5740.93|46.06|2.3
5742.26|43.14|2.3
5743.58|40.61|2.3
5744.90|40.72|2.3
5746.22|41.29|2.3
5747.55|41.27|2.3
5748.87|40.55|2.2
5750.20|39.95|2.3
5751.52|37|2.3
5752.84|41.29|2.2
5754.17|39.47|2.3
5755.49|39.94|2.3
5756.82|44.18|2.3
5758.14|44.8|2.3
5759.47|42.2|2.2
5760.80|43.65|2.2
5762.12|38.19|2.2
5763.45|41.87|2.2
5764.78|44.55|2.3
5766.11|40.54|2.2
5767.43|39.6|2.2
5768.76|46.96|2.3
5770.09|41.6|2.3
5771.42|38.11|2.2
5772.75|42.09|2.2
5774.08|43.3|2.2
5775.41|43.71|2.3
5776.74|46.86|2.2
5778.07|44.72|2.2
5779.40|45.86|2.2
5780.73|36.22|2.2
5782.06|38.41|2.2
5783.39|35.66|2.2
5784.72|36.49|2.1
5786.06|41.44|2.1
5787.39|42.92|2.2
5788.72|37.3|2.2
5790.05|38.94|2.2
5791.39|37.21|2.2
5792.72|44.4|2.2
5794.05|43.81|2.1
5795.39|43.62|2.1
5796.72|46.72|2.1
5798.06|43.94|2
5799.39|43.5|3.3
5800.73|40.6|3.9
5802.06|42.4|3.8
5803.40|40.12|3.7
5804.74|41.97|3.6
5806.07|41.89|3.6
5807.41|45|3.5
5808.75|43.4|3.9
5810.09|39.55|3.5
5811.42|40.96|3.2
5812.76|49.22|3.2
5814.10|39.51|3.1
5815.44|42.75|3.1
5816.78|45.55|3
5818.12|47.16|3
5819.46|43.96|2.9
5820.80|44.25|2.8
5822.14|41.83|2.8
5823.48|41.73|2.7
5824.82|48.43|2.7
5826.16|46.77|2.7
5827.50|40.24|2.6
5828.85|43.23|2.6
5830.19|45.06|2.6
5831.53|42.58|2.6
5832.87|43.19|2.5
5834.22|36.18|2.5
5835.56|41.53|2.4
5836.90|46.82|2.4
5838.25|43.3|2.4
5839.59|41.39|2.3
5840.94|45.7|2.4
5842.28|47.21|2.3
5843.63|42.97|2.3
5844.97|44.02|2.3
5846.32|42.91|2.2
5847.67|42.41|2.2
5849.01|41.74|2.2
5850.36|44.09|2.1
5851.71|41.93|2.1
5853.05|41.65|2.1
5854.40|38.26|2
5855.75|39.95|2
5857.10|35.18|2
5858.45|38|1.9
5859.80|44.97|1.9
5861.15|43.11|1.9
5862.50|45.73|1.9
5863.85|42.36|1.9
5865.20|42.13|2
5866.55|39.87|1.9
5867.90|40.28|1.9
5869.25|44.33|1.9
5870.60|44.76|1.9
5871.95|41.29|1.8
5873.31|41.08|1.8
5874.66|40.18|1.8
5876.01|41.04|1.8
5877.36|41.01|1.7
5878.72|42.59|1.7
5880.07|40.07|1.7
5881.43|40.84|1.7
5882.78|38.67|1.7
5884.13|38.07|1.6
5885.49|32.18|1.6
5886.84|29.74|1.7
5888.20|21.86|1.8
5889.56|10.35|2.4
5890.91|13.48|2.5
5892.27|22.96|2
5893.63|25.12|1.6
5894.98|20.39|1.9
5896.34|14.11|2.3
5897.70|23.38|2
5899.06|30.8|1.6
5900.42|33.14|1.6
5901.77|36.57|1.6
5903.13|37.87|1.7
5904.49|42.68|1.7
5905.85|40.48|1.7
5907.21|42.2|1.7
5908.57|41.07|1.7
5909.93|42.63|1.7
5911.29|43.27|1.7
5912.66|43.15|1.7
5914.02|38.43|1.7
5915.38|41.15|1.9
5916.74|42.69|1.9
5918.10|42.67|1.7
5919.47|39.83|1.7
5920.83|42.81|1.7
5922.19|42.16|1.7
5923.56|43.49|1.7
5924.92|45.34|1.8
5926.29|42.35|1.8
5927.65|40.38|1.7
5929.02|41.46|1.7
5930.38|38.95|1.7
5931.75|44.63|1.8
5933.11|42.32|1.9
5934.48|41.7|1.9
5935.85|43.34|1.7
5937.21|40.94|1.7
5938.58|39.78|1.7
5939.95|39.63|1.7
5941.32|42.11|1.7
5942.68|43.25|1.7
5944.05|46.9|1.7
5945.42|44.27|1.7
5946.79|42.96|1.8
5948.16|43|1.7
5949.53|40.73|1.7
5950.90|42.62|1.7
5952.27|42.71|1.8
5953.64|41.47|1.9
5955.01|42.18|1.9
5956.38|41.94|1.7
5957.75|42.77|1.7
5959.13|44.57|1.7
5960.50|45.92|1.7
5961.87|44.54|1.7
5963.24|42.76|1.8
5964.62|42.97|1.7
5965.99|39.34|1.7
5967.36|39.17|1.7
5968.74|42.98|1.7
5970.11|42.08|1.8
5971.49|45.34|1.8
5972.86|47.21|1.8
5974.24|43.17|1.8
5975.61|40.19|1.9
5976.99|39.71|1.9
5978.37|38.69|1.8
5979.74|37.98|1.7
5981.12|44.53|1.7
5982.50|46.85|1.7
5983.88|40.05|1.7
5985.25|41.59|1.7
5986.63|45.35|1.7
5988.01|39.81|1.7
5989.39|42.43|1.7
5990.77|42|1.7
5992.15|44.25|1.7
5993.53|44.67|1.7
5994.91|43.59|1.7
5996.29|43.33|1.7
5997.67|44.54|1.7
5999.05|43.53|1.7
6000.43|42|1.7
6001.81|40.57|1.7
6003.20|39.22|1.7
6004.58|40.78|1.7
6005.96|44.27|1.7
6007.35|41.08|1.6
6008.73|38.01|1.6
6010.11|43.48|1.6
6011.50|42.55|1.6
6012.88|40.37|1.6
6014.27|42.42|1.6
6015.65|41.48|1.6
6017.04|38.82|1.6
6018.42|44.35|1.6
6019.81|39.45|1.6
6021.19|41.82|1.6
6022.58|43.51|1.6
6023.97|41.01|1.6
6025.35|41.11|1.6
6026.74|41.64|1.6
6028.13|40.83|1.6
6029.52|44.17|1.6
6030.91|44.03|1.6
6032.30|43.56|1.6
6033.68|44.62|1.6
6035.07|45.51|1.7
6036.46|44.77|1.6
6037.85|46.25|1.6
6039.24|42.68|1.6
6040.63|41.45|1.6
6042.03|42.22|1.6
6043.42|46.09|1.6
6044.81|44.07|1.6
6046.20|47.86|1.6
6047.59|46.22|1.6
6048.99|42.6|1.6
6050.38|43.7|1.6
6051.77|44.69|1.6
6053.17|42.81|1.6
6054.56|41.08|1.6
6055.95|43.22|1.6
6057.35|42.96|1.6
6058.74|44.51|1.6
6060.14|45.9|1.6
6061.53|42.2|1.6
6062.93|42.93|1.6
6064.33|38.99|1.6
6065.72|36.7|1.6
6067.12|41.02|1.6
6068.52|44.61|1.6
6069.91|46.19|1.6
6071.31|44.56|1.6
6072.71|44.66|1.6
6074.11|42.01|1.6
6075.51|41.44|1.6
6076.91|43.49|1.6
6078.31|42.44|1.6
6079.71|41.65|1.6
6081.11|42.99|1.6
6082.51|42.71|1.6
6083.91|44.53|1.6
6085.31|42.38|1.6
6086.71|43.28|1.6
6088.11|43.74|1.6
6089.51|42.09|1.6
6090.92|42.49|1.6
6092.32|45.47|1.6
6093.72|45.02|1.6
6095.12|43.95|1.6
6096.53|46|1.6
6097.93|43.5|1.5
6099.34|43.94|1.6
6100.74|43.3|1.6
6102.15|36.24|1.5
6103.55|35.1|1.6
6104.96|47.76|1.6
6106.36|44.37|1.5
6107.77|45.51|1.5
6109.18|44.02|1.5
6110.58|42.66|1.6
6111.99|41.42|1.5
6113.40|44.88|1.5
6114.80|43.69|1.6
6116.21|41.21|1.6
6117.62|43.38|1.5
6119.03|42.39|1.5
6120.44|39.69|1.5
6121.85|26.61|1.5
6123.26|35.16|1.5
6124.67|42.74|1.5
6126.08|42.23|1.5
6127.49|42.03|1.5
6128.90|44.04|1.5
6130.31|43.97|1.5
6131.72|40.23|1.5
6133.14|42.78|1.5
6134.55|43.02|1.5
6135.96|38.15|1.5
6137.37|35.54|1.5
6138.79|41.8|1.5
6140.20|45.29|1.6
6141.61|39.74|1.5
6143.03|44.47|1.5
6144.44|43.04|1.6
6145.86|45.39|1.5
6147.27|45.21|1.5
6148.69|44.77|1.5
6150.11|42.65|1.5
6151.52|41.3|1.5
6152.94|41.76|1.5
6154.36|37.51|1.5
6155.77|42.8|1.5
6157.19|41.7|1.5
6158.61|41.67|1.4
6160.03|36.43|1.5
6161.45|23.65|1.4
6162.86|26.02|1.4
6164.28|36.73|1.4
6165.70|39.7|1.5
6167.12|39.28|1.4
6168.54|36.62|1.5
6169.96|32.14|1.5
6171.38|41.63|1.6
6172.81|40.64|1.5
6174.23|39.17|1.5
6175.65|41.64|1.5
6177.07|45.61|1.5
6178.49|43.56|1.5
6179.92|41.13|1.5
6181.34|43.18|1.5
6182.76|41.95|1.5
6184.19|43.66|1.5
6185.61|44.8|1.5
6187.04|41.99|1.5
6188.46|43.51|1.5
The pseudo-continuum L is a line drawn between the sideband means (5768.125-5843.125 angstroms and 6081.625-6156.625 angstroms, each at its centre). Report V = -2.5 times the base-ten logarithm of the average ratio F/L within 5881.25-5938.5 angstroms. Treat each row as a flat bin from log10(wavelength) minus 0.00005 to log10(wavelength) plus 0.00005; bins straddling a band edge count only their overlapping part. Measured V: 0.17 mag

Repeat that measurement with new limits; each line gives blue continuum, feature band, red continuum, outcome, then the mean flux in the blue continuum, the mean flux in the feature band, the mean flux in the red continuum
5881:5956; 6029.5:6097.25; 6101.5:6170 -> -0.10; 37.7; 43.5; 40.5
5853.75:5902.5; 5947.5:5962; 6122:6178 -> -0.18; 34.9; 42.9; 40.1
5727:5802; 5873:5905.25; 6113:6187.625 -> 0.29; 41.6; 31.5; 40.6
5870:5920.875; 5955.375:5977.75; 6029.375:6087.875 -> -0.10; 35.3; 42.8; 43.4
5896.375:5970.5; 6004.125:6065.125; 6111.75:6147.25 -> -0.04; 41.1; 42.9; 41.4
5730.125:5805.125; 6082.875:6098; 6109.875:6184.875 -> -0.08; 41.5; 43.9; 40.5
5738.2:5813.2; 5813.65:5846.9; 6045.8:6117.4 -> -0.04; 41.8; 43.6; 43.1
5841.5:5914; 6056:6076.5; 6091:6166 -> -0.07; 37.4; 42.8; 41.2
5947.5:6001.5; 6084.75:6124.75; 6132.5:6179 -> -0.04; 42.6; 42.1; 40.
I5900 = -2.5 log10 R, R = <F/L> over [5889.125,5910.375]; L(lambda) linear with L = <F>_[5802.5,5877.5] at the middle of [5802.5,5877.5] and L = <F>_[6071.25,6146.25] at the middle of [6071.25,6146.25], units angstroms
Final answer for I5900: 0.382 mag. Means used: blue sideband 42.6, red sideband 42.3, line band 29.9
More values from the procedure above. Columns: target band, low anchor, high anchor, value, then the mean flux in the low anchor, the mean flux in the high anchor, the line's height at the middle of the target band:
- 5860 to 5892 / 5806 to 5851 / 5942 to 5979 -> 0.165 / 43.4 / 42.7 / 43.2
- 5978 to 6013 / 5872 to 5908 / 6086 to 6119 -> -0.120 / 32.5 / 43.2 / 37.8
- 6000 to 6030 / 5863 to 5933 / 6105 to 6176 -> -0.073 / 37.2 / 40.5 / 38.8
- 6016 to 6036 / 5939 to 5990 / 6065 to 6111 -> 0.008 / 42.5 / 43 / 42.8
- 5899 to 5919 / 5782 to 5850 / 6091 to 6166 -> 0.053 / 42.6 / 41.2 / 42.2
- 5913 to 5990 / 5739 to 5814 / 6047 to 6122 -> 0.001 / 41.8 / 42.8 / 42.3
